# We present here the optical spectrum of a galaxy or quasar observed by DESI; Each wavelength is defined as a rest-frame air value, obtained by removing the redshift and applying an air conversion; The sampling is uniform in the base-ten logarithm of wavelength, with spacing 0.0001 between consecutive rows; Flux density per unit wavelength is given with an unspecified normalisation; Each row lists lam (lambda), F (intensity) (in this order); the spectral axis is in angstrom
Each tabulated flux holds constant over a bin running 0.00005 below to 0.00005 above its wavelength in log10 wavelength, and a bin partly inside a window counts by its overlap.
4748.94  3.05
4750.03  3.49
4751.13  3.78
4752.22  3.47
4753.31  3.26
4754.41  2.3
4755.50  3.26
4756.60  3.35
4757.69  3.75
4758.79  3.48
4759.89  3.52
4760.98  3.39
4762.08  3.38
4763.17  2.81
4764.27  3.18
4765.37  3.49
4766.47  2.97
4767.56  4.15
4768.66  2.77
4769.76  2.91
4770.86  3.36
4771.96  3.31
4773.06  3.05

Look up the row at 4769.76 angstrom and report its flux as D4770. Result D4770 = 2.91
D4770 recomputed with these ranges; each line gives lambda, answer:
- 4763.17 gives 2.81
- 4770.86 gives 3.36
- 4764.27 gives 3.18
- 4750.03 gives 3.49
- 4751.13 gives 3.78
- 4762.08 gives 3.38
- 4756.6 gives 3.35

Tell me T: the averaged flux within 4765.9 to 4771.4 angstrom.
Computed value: 3.23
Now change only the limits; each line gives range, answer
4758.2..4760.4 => 3.49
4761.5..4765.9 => 3.21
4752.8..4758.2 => 3.18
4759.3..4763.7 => 3.28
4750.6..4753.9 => 3.49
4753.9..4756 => 2.78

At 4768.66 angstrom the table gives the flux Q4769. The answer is 2.77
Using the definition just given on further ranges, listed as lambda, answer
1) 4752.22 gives 3.47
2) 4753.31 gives 3.26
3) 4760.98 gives 3.39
